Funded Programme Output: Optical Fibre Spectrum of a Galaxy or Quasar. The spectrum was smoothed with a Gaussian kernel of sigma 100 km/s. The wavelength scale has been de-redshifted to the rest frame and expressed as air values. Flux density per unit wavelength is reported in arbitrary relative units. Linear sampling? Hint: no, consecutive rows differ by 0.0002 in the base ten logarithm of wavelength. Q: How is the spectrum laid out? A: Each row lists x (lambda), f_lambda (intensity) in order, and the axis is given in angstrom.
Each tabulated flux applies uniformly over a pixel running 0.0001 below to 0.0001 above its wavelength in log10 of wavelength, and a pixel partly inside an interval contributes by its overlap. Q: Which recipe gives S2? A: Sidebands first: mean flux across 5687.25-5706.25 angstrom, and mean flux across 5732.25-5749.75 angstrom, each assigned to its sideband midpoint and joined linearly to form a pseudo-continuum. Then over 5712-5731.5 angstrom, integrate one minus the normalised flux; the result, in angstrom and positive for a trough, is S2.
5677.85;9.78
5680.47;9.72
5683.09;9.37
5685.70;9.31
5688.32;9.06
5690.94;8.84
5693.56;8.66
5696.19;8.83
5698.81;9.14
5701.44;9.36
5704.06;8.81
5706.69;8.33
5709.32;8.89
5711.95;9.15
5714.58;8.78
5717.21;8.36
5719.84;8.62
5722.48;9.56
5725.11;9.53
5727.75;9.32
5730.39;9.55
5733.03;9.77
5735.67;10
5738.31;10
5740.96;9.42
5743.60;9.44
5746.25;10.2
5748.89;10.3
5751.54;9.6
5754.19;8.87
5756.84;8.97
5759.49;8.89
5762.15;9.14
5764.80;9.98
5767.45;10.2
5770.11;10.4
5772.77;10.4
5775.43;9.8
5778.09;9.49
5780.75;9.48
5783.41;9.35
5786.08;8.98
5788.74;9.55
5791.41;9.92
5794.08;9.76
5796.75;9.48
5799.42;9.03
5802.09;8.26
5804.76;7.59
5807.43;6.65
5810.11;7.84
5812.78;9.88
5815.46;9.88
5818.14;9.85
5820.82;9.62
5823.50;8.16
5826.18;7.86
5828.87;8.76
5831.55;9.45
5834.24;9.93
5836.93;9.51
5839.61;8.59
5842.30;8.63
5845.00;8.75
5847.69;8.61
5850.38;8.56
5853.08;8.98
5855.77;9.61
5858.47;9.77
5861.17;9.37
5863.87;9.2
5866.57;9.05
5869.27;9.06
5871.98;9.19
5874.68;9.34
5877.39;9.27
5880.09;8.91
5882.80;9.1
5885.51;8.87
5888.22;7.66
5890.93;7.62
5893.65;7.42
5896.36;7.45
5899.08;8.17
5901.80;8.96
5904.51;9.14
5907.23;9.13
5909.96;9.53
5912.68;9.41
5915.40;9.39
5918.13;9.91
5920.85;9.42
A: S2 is 0.7 angstrom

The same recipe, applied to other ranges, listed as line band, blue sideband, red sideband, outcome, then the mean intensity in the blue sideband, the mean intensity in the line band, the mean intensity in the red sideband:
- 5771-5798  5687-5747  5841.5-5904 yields -1.9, 9.19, 9.63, 8.77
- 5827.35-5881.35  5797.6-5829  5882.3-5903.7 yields -4.8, 8.62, 9.12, 8.14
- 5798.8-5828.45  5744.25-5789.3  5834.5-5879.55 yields 2.4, 9.62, 8.6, 9.11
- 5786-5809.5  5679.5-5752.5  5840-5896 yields 0.7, 9.28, 8.76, 8.82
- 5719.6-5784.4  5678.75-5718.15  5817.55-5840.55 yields -4.4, 8.99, 9.63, 9.07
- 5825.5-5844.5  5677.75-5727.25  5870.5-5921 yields -0.2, 9.04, 8.99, 8.82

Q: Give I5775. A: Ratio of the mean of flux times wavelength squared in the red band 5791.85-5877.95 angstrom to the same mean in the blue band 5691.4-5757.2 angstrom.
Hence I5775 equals 1.01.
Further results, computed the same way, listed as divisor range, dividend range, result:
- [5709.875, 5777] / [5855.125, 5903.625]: 0.96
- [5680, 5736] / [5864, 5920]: 1.03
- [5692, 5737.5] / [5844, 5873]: 1.05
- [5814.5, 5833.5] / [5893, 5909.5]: 0.96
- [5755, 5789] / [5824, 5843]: 0.95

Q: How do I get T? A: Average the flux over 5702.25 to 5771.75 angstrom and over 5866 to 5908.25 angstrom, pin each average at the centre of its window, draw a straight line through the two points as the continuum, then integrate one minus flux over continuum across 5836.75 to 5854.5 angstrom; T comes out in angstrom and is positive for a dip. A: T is 0.17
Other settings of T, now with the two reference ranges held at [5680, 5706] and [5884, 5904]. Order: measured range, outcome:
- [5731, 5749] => -2.0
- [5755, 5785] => -3.2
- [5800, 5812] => 1.0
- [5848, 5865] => -1.9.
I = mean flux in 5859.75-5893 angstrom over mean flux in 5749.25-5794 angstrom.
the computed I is 0.9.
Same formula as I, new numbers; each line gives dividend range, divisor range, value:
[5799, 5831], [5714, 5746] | 0.92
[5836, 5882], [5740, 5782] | 0.94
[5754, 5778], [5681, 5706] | 1.07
